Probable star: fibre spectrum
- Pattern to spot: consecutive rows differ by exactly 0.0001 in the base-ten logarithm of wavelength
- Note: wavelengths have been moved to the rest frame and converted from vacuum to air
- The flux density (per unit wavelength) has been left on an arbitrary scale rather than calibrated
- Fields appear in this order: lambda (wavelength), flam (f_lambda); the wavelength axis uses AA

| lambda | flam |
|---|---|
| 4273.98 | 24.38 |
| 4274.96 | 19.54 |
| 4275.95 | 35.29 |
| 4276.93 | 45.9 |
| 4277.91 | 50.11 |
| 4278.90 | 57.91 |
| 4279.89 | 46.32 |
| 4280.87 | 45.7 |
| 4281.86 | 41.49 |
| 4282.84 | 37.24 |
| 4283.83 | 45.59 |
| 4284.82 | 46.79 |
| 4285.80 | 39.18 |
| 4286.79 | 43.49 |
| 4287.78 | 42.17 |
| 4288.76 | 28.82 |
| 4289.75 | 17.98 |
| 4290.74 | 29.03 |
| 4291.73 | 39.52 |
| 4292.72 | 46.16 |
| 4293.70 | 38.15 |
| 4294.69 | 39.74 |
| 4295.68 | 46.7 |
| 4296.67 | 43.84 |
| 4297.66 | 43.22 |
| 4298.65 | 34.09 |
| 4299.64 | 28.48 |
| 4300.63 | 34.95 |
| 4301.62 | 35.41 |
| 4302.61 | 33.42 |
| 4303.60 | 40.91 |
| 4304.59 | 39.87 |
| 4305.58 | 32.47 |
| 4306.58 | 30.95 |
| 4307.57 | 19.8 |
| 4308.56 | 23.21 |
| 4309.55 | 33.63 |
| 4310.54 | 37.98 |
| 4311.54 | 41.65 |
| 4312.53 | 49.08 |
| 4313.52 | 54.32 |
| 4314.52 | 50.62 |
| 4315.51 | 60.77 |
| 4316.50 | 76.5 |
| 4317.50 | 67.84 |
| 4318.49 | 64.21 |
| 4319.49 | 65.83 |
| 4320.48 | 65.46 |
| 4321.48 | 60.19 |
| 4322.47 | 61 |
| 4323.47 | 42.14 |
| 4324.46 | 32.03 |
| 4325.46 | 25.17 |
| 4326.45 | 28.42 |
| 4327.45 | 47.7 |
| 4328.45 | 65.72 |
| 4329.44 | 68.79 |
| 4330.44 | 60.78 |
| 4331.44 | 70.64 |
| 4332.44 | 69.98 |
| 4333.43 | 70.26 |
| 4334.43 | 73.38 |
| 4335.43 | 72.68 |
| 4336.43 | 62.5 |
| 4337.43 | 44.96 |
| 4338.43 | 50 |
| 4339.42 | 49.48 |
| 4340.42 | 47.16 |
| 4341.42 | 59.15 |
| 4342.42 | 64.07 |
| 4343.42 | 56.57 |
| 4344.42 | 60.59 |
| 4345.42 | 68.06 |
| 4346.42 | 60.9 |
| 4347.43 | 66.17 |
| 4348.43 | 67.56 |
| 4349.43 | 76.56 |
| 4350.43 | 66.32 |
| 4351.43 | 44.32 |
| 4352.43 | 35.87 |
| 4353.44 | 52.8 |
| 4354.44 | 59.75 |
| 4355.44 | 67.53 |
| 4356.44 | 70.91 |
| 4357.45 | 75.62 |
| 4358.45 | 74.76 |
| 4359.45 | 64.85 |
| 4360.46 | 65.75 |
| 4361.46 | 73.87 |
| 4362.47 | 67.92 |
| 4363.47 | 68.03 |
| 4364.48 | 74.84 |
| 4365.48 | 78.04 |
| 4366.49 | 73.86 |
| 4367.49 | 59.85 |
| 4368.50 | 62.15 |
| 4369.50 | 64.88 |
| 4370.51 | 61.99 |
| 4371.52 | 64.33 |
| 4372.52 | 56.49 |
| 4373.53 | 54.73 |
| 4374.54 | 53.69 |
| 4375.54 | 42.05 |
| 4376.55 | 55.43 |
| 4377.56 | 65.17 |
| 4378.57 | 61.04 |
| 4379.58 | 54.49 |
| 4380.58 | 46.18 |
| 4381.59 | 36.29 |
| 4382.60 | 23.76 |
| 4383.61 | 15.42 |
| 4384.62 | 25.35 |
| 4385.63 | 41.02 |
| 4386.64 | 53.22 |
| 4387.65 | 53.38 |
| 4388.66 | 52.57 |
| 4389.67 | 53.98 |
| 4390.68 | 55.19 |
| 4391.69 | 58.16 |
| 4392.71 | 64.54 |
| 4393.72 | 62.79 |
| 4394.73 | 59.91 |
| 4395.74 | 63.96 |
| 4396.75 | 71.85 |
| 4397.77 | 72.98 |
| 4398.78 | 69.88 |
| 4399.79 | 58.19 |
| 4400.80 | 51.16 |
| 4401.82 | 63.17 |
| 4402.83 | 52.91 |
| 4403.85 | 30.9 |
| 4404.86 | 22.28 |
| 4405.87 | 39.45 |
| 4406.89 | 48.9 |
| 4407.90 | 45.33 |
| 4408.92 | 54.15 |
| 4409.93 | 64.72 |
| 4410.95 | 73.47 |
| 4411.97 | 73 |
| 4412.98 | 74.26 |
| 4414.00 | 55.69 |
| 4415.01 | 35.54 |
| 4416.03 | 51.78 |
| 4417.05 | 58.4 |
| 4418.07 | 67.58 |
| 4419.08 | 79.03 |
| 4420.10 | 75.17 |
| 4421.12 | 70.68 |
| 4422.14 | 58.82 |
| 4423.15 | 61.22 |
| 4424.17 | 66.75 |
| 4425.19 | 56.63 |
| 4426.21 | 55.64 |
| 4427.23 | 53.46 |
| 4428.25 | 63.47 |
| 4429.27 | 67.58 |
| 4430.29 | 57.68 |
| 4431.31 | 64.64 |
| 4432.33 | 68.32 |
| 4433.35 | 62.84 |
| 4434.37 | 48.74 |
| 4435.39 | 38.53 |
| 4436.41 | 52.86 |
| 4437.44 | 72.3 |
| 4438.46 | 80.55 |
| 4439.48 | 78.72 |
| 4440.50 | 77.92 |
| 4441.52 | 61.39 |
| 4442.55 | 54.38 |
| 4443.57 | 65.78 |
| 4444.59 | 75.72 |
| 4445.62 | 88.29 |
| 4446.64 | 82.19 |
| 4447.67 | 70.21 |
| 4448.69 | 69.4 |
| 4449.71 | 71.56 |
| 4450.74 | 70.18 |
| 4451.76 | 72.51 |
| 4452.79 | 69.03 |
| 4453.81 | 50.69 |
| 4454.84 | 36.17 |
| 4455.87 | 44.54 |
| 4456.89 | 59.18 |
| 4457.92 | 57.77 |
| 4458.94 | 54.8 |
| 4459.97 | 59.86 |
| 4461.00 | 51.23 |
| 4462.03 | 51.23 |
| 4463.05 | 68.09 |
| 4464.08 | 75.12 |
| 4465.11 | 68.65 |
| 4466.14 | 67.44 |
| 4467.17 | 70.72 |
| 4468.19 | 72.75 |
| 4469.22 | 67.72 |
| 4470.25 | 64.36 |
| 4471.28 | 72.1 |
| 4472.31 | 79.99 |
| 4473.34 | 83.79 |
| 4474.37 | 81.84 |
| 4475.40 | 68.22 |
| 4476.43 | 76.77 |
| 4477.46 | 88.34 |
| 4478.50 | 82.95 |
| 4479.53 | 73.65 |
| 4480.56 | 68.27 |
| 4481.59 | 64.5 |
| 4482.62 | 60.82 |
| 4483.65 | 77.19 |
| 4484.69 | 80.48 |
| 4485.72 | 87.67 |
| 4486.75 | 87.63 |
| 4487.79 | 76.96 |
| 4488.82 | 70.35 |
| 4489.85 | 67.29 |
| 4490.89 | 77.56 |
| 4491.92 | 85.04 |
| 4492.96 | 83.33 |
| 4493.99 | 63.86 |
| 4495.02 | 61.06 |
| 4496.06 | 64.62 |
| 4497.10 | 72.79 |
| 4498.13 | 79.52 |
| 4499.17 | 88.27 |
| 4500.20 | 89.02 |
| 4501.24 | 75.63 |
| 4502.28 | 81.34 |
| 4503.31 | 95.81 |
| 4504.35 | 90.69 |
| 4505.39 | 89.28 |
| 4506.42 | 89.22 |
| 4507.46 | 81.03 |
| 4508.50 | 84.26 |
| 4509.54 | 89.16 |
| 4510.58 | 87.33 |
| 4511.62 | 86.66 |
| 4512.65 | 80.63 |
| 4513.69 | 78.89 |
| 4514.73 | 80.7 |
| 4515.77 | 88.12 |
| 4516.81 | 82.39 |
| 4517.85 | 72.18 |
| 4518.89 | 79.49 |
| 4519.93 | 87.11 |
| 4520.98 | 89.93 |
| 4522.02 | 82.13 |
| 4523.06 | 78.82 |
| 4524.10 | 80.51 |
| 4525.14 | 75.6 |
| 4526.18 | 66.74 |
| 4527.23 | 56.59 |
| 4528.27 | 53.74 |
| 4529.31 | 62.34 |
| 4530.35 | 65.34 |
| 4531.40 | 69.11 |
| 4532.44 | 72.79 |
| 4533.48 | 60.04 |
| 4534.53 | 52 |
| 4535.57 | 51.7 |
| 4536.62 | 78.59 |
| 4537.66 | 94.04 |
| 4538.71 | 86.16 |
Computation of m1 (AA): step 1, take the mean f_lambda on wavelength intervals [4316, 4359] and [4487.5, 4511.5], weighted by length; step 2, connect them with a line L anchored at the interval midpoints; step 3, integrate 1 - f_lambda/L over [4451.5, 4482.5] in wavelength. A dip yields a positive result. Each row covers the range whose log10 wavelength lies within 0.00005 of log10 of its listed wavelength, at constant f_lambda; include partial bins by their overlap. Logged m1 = 3.9 AA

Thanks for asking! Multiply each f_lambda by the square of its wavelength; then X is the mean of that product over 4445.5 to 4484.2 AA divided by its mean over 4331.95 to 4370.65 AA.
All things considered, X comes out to 1.12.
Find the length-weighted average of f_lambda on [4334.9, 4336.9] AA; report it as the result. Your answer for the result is 67.6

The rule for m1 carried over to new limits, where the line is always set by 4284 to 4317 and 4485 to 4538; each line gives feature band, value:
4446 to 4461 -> 1.1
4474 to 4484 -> -0.4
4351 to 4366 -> -4.5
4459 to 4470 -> 0.7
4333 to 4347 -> -4.0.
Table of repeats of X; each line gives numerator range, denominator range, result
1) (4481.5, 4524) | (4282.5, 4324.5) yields 2.04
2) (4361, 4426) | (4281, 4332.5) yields 1.34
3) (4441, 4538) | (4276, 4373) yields 1.50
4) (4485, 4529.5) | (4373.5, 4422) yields 1.53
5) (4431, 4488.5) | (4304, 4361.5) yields 1.30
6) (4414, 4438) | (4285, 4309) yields 1.79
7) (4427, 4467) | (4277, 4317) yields 1.68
